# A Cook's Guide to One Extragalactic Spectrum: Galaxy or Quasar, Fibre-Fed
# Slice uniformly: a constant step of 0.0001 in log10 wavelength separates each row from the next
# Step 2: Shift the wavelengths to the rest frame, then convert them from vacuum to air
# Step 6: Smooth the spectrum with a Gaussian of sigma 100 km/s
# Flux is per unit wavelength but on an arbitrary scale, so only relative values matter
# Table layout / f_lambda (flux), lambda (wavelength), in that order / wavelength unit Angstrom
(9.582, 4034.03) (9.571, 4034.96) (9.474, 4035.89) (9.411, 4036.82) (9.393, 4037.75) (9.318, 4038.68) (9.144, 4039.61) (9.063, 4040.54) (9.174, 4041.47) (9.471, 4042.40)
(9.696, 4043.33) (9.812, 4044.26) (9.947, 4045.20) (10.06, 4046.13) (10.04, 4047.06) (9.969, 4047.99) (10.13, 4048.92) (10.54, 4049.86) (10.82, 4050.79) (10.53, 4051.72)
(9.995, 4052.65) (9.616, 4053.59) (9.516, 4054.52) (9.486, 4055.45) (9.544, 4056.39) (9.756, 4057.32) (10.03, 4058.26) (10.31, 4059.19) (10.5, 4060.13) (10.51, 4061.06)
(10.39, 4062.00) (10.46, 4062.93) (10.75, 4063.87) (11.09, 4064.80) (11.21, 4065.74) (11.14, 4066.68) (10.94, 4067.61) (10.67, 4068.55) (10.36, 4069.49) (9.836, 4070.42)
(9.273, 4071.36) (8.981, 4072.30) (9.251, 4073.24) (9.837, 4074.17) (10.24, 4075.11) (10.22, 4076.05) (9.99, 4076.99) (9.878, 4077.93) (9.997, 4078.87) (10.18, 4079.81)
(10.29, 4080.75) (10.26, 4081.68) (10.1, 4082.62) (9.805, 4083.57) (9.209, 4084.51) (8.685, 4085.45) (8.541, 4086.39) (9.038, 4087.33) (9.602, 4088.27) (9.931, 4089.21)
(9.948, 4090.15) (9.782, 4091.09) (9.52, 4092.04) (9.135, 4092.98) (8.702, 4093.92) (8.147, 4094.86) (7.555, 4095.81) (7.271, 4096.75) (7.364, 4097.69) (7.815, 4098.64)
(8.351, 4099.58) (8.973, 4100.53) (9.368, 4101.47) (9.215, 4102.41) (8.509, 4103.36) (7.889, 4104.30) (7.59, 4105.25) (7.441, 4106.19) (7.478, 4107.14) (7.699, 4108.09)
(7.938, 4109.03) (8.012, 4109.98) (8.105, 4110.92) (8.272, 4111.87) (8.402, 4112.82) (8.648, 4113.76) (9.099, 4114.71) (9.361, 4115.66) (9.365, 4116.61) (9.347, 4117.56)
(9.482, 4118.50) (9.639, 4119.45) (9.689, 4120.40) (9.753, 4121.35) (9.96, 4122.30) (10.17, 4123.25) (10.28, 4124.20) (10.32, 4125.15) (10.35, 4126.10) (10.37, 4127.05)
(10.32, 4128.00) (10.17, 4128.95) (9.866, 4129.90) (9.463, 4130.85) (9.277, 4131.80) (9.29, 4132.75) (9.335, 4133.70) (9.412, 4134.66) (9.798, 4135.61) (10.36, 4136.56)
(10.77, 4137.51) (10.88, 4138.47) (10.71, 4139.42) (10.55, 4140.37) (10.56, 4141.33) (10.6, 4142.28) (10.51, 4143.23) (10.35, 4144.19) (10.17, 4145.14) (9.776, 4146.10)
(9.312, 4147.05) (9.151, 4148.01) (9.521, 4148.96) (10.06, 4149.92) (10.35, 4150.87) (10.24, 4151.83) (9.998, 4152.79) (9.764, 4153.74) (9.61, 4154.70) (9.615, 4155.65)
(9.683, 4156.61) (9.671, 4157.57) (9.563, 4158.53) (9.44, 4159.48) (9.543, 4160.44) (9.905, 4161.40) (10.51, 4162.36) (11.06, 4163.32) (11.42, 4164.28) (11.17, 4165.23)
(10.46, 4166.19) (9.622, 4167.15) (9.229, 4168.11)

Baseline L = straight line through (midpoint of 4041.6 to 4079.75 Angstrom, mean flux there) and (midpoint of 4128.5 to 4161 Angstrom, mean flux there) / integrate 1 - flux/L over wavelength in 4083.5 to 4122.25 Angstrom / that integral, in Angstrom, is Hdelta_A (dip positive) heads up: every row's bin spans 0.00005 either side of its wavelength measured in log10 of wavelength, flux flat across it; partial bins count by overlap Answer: 5.0 Angstrom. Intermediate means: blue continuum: 10.1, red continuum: 9.92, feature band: 8.73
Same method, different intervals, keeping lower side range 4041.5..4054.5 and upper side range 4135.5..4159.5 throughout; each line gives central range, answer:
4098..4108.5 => 1.9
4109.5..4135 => 1.4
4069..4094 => 0.9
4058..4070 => -0.8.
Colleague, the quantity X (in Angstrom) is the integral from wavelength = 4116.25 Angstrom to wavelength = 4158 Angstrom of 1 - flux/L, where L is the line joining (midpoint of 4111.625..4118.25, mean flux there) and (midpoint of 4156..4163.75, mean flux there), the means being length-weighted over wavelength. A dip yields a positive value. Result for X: -2.34 Angstrom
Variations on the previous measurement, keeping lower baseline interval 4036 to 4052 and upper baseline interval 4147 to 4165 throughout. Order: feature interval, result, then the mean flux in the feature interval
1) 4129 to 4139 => 0.1 Angstrom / 9.87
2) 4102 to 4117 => 2.4 Angstrom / 8.3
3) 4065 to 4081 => -0.5 Angstrom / 10.1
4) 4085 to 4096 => 0.9 Angstrom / 9.09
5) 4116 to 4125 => 0.1 Angstrom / 9.76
